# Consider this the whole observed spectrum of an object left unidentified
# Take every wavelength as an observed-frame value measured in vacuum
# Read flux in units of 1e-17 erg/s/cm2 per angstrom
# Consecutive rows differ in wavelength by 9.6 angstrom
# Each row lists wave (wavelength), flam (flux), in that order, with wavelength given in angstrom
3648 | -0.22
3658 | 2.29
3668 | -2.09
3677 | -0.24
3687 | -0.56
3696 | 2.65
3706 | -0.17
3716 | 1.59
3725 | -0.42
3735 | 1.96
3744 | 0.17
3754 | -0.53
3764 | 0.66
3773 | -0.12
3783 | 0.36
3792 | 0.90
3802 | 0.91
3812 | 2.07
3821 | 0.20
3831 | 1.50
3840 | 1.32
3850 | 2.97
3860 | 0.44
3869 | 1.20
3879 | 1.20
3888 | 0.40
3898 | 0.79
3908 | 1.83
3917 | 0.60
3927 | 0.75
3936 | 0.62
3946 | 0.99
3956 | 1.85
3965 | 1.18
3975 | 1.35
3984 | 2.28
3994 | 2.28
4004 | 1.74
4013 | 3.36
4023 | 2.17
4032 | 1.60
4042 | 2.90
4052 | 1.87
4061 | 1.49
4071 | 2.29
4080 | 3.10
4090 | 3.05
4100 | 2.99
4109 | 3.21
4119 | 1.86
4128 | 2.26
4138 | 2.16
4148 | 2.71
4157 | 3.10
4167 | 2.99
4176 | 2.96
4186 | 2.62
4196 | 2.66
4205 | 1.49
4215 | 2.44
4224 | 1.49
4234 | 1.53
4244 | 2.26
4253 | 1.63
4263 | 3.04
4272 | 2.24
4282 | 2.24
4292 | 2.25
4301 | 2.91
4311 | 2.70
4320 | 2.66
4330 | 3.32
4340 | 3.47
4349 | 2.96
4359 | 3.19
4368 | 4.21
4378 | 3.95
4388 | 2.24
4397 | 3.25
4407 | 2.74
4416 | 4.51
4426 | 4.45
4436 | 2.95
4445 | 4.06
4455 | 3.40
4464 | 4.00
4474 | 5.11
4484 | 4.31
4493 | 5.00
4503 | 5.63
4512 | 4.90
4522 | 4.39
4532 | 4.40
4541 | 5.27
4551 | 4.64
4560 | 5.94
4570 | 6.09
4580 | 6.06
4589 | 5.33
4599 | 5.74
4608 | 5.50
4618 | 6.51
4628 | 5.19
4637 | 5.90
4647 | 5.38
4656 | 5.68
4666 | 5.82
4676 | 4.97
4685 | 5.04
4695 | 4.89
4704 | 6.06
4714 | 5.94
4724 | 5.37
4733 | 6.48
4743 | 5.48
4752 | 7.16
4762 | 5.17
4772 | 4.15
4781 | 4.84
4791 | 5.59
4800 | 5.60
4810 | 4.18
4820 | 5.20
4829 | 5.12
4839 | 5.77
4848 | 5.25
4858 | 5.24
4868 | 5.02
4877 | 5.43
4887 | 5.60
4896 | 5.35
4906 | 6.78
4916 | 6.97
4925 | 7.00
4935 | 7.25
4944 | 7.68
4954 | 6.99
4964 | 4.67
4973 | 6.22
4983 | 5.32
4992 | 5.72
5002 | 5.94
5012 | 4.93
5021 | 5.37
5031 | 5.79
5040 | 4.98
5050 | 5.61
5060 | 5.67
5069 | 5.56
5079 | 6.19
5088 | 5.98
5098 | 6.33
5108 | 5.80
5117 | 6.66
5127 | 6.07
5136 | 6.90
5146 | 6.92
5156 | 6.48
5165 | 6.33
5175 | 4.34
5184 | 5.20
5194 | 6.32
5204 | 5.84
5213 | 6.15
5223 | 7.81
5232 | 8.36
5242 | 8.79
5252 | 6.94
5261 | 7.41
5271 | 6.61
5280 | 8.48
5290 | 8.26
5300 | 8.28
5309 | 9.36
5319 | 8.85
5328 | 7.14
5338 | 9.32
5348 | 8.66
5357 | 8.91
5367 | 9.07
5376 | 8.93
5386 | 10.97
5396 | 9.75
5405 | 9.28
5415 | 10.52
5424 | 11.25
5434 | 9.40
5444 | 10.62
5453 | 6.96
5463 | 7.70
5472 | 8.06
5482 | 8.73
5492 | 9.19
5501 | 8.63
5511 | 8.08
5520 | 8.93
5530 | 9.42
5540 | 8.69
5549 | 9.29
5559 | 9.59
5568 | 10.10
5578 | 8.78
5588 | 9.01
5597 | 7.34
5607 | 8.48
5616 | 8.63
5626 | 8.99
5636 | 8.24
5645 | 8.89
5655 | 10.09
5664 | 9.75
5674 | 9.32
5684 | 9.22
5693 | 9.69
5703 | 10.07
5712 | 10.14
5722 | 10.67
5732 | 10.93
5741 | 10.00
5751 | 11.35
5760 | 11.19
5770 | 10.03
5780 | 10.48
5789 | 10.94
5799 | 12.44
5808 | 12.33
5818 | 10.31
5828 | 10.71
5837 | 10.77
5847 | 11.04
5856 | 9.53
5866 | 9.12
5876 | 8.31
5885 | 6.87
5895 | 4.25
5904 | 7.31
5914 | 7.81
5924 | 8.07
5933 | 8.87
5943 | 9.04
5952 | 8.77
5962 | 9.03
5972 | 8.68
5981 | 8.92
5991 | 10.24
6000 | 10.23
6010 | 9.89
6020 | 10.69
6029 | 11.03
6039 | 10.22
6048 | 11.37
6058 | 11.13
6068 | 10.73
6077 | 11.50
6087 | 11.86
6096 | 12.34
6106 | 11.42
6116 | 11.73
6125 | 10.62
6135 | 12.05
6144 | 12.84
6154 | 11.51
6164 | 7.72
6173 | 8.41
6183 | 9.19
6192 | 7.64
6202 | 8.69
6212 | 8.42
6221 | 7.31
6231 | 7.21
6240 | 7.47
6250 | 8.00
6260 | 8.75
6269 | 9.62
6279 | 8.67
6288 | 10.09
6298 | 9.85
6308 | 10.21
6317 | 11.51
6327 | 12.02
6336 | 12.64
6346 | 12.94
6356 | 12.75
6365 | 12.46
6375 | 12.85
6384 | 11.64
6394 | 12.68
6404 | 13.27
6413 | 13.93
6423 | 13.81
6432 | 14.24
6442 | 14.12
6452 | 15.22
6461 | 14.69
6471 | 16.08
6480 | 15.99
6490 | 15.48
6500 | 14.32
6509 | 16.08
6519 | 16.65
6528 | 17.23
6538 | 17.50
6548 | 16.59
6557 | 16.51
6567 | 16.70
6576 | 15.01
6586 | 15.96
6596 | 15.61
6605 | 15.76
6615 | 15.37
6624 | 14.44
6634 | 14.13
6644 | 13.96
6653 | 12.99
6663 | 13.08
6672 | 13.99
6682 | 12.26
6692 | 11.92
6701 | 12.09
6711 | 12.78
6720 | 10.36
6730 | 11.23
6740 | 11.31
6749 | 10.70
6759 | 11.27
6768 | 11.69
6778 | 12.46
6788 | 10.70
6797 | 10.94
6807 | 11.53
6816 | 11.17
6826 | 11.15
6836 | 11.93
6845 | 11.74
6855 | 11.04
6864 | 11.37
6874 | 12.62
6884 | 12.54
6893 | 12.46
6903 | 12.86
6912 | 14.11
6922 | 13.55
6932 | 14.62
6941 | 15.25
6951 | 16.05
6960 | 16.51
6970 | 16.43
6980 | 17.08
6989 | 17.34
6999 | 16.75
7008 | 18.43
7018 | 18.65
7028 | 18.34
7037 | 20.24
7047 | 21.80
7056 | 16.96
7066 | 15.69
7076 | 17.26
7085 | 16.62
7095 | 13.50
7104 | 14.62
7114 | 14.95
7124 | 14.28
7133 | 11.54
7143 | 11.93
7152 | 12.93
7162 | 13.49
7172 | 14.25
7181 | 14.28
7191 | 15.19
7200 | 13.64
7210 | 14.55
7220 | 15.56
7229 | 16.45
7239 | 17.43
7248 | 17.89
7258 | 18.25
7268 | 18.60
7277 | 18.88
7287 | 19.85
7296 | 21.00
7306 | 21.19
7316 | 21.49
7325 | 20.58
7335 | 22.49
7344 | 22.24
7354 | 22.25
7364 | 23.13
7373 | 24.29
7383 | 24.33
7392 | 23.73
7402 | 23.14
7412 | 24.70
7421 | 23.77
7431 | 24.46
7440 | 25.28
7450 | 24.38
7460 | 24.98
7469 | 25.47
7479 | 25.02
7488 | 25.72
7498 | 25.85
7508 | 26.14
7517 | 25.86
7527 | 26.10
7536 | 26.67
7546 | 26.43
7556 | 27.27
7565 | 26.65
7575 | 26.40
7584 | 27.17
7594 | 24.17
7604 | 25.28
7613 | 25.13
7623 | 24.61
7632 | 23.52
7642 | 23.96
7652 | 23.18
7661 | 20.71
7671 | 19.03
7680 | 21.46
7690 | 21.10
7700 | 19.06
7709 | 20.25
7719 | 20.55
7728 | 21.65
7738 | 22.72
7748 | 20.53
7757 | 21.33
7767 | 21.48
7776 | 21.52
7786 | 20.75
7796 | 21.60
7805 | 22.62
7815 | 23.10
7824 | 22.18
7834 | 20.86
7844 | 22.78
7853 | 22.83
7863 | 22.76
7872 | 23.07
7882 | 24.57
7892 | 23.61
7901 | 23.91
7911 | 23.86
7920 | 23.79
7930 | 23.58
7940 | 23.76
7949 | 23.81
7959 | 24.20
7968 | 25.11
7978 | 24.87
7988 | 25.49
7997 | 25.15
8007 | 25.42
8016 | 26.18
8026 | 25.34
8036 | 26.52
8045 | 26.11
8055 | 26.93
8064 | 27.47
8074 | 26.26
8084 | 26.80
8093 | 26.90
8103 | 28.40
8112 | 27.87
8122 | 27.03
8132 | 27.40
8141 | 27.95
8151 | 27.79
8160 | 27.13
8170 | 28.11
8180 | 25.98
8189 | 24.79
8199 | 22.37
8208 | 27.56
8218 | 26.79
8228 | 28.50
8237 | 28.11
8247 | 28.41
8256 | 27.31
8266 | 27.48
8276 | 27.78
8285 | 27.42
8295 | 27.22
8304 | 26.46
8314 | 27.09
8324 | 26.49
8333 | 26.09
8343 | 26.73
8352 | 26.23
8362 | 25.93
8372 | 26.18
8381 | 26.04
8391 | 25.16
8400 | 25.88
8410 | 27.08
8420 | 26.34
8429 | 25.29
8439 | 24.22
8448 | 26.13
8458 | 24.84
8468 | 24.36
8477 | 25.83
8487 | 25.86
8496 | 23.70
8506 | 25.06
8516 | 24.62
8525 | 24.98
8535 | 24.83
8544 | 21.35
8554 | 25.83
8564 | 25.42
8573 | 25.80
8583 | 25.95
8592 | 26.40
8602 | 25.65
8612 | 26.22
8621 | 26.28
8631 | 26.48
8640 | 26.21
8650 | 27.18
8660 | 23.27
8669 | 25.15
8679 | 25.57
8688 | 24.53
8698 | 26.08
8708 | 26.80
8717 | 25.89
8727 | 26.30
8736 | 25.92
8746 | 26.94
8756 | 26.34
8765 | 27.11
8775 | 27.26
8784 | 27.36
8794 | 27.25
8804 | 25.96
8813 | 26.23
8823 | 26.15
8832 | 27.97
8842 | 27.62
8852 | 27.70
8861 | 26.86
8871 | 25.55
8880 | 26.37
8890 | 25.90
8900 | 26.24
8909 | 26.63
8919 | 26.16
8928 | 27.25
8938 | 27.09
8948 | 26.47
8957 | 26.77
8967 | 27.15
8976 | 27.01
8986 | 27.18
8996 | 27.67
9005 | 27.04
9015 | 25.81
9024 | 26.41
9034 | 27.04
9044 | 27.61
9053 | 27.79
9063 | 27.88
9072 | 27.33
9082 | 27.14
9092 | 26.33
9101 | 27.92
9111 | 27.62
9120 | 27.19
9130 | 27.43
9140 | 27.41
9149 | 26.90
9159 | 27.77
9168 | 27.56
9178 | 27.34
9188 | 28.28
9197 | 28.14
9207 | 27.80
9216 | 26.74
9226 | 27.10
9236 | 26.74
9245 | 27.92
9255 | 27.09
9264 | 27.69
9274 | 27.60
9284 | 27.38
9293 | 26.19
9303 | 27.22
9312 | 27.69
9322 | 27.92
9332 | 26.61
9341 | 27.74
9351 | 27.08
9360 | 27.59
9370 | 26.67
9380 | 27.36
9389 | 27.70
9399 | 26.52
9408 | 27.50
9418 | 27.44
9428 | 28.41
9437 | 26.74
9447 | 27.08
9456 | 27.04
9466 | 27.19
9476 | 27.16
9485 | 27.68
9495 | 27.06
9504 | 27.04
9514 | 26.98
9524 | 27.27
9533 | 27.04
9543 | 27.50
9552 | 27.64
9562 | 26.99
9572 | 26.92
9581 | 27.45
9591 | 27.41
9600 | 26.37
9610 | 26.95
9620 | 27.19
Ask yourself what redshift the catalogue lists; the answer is 0.00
